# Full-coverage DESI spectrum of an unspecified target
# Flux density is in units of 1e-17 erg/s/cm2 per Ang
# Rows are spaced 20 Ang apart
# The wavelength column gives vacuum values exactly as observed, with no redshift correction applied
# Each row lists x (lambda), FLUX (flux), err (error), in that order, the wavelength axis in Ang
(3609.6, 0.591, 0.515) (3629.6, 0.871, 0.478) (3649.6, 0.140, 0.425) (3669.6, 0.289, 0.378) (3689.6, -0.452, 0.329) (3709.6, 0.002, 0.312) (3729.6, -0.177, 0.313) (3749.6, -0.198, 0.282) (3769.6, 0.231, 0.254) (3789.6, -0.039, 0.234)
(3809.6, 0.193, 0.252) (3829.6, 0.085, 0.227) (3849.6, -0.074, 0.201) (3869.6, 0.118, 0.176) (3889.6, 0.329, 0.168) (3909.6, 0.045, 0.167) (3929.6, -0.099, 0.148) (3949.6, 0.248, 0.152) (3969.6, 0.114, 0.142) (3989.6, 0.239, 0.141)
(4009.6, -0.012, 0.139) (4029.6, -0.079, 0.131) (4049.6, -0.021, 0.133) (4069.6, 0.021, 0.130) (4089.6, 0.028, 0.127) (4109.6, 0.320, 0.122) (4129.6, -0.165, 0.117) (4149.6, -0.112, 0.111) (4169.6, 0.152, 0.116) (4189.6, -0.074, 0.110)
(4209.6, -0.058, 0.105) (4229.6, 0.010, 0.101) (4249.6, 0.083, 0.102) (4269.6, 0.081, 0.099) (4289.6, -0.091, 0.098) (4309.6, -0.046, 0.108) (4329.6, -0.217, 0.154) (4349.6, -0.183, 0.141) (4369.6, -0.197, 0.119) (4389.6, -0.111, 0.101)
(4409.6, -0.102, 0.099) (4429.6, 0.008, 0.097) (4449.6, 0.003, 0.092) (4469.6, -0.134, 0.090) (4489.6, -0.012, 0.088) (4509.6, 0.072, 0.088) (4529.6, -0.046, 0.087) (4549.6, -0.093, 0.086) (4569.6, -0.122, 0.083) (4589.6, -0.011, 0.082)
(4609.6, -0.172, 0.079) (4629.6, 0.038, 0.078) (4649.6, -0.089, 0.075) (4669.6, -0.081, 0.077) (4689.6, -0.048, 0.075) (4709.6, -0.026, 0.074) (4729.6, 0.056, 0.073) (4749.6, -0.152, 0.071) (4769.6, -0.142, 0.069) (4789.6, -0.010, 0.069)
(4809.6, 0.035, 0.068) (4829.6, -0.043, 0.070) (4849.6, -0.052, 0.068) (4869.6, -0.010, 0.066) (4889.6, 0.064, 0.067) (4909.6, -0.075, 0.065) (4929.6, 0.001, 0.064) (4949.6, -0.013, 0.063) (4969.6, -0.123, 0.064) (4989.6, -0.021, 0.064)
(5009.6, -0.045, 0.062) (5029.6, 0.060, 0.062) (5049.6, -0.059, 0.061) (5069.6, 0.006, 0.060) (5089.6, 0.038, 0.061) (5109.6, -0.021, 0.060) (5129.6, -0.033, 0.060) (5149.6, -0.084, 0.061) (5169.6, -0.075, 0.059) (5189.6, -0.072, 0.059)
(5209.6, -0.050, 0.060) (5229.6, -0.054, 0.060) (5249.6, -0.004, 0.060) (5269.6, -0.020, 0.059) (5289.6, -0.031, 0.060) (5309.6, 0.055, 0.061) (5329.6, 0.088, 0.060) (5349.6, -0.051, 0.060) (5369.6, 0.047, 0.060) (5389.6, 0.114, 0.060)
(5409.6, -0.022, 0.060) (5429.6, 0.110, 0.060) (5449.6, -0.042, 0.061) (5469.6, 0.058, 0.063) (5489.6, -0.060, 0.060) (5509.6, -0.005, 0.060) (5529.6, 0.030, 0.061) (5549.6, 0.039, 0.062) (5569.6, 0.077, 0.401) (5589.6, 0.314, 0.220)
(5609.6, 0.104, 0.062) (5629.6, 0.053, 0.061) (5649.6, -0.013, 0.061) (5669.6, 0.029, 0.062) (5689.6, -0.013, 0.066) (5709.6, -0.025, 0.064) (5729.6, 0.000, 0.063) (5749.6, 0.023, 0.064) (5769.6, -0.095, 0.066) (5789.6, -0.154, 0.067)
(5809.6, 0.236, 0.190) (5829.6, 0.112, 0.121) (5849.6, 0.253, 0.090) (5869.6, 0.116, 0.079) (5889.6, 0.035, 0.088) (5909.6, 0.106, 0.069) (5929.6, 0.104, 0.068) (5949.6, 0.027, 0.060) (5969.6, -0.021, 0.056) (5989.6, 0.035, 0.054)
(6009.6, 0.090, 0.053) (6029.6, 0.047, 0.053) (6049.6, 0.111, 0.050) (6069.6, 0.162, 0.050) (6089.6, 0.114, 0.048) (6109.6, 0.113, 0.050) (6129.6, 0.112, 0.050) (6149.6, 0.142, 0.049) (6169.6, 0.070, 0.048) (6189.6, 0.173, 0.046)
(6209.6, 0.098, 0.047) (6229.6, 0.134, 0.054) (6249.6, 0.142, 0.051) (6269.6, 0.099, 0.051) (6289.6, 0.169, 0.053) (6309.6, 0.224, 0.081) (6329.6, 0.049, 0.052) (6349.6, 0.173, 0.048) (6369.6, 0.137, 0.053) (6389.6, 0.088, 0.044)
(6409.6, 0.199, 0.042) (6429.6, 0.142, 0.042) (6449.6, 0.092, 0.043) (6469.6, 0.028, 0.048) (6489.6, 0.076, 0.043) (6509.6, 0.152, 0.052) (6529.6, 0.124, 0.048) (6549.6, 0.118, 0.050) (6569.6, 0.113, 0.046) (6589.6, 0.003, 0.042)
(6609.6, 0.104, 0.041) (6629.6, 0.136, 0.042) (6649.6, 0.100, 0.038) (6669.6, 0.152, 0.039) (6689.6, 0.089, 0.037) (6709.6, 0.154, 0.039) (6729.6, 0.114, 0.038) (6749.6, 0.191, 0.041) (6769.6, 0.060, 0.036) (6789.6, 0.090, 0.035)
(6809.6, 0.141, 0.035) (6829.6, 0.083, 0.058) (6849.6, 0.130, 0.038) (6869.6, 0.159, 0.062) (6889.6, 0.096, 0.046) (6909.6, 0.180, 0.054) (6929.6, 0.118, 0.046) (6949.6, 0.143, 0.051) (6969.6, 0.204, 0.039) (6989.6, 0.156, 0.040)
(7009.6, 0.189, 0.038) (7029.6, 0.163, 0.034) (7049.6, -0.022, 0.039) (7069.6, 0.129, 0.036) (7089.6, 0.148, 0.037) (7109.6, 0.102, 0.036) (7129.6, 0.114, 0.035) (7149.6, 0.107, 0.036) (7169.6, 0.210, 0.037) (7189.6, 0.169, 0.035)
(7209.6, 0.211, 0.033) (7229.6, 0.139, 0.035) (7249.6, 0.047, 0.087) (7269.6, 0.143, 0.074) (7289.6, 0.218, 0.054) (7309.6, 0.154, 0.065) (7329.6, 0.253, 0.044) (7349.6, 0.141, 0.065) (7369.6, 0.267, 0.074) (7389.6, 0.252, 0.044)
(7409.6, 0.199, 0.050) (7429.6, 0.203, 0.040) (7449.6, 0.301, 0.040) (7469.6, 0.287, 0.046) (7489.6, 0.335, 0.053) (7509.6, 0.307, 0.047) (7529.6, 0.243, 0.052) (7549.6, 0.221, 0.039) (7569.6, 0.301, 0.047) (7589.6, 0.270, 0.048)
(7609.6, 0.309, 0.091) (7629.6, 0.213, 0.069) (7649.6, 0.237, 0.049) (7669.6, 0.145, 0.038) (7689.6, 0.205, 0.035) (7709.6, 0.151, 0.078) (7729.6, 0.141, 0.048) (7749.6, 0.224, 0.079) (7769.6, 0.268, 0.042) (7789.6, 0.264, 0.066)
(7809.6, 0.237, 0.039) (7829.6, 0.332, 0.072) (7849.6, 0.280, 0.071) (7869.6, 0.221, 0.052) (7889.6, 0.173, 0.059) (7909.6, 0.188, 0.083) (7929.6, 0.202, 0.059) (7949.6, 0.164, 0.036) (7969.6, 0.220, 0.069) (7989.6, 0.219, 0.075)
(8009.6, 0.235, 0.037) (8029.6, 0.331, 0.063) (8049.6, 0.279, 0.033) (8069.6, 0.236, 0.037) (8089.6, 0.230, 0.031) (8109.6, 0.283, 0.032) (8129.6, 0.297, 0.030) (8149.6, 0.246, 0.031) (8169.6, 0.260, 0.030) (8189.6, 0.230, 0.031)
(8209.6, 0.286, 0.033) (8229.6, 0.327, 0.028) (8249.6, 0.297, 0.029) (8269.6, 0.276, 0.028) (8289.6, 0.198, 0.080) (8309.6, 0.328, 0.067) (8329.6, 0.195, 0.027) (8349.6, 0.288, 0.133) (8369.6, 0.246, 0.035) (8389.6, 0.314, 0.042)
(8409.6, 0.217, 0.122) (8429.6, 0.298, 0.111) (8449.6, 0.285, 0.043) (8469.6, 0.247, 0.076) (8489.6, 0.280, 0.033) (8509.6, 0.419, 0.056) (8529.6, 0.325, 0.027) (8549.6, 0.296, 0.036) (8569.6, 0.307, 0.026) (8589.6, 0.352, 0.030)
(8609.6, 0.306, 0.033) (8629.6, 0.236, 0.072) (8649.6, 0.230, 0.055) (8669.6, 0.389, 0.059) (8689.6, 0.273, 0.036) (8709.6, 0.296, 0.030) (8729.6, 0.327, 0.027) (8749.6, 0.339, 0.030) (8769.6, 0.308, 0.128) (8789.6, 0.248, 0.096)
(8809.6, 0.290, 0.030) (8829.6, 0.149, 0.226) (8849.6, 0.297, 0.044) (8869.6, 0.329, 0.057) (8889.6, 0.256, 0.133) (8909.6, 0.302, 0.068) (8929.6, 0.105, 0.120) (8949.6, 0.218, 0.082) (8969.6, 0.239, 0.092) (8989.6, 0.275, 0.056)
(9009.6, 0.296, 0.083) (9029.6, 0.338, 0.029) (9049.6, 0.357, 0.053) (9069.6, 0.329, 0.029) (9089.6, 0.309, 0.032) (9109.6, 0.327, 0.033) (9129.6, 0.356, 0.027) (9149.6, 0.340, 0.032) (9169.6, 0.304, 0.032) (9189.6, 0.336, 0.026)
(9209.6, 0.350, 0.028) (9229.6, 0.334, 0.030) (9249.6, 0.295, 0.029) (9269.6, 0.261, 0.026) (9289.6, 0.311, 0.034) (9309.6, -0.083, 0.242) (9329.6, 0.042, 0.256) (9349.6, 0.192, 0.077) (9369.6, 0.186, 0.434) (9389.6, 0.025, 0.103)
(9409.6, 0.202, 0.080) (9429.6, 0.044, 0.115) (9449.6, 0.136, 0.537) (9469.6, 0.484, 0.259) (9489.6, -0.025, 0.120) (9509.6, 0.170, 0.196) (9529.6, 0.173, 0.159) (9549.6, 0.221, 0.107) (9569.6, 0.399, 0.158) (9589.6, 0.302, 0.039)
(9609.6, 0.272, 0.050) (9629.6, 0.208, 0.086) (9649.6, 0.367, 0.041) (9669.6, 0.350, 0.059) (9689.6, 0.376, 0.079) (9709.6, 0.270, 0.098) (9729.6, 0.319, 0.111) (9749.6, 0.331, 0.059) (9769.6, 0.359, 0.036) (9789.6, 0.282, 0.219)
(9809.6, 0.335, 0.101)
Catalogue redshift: 0.839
